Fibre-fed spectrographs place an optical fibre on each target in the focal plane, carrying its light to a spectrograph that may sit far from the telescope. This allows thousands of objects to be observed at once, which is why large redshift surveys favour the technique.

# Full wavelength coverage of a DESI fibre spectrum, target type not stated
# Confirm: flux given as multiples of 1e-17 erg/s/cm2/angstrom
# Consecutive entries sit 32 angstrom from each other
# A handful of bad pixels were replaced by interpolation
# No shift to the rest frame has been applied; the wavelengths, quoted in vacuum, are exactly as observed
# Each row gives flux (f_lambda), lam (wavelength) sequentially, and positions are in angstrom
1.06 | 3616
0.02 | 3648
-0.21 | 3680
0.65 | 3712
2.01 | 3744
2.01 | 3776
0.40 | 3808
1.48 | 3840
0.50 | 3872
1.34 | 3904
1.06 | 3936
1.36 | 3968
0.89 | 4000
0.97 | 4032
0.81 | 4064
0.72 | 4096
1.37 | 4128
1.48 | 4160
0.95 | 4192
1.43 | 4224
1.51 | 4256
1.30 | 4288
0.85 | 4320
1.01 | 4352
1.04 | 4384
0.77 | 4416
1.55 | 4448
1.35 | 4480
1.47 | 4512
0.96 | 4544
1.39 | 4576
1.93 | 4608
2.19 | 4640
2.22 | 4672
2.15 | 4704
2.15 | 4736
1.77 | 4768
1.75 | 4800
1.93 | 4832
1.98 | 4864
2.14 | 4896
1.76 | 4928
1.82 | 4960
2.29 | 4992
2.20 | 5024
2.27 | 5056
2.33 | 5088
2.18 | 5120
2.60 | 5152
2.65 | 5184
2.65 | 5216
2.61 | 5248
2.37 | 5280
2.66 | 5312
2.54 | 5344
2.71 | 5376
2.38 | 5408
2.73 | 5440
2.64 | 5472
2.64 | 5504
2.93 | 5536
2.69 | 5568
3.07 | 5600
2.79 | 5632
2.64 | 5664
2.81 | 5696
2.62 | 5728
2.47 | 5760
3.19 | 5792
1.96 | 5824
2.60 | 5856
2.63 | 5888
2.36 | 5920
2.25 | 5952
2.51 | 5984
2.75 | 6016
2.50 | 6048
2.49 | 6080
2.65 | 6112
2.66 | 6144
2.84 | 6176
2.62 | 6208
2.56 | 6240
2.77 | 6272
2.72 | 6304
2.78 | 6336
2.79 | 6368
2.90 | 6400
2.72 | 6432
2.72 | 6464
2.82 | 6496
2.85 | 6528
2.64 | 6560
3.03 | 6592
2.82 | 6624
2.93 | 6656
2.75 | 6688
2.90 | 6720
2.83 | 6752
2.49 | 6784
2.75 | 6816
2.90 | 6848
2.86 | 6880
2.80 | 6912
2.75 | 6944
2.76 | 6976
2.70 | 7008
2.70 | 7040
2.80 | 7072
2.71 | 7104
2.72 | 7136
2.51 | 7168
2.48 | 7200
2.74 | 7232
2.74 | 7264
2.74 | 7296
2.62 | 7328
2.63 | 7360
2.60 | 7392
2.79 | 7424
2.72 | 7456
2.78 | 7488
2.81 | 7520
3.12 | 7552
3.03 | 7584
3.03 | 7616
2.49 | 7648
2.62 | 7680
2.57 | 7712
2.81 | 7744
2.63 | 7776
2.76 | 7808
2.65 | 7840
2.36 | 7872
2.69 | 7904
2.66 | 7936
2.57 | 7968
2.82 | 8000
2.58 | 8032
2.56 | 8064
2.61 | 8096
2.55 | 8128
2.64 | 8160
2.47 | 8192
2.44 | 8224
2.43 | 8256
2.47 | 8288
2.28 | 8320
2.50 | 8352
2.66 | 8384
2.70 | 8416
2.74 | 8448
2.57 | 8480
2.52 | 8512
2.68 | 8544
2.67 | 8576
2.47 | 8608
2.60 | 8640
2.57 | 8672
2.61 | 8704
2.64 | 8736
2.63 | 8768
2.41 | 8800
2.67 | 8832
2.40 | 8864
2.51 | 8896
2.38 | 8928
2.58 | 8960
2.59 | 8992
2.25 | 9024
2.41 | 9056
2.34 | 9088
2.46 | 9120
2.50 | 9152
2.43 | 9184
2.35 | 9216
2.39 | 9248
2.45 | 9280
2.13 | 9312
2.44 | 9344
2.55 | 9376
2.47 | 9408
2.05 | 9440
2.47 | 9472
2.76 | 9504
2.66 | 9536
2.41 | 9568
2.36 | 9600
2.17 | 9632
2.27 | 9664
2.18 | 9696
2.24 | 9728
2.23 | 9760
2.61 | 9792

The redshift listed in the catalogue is 0.15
